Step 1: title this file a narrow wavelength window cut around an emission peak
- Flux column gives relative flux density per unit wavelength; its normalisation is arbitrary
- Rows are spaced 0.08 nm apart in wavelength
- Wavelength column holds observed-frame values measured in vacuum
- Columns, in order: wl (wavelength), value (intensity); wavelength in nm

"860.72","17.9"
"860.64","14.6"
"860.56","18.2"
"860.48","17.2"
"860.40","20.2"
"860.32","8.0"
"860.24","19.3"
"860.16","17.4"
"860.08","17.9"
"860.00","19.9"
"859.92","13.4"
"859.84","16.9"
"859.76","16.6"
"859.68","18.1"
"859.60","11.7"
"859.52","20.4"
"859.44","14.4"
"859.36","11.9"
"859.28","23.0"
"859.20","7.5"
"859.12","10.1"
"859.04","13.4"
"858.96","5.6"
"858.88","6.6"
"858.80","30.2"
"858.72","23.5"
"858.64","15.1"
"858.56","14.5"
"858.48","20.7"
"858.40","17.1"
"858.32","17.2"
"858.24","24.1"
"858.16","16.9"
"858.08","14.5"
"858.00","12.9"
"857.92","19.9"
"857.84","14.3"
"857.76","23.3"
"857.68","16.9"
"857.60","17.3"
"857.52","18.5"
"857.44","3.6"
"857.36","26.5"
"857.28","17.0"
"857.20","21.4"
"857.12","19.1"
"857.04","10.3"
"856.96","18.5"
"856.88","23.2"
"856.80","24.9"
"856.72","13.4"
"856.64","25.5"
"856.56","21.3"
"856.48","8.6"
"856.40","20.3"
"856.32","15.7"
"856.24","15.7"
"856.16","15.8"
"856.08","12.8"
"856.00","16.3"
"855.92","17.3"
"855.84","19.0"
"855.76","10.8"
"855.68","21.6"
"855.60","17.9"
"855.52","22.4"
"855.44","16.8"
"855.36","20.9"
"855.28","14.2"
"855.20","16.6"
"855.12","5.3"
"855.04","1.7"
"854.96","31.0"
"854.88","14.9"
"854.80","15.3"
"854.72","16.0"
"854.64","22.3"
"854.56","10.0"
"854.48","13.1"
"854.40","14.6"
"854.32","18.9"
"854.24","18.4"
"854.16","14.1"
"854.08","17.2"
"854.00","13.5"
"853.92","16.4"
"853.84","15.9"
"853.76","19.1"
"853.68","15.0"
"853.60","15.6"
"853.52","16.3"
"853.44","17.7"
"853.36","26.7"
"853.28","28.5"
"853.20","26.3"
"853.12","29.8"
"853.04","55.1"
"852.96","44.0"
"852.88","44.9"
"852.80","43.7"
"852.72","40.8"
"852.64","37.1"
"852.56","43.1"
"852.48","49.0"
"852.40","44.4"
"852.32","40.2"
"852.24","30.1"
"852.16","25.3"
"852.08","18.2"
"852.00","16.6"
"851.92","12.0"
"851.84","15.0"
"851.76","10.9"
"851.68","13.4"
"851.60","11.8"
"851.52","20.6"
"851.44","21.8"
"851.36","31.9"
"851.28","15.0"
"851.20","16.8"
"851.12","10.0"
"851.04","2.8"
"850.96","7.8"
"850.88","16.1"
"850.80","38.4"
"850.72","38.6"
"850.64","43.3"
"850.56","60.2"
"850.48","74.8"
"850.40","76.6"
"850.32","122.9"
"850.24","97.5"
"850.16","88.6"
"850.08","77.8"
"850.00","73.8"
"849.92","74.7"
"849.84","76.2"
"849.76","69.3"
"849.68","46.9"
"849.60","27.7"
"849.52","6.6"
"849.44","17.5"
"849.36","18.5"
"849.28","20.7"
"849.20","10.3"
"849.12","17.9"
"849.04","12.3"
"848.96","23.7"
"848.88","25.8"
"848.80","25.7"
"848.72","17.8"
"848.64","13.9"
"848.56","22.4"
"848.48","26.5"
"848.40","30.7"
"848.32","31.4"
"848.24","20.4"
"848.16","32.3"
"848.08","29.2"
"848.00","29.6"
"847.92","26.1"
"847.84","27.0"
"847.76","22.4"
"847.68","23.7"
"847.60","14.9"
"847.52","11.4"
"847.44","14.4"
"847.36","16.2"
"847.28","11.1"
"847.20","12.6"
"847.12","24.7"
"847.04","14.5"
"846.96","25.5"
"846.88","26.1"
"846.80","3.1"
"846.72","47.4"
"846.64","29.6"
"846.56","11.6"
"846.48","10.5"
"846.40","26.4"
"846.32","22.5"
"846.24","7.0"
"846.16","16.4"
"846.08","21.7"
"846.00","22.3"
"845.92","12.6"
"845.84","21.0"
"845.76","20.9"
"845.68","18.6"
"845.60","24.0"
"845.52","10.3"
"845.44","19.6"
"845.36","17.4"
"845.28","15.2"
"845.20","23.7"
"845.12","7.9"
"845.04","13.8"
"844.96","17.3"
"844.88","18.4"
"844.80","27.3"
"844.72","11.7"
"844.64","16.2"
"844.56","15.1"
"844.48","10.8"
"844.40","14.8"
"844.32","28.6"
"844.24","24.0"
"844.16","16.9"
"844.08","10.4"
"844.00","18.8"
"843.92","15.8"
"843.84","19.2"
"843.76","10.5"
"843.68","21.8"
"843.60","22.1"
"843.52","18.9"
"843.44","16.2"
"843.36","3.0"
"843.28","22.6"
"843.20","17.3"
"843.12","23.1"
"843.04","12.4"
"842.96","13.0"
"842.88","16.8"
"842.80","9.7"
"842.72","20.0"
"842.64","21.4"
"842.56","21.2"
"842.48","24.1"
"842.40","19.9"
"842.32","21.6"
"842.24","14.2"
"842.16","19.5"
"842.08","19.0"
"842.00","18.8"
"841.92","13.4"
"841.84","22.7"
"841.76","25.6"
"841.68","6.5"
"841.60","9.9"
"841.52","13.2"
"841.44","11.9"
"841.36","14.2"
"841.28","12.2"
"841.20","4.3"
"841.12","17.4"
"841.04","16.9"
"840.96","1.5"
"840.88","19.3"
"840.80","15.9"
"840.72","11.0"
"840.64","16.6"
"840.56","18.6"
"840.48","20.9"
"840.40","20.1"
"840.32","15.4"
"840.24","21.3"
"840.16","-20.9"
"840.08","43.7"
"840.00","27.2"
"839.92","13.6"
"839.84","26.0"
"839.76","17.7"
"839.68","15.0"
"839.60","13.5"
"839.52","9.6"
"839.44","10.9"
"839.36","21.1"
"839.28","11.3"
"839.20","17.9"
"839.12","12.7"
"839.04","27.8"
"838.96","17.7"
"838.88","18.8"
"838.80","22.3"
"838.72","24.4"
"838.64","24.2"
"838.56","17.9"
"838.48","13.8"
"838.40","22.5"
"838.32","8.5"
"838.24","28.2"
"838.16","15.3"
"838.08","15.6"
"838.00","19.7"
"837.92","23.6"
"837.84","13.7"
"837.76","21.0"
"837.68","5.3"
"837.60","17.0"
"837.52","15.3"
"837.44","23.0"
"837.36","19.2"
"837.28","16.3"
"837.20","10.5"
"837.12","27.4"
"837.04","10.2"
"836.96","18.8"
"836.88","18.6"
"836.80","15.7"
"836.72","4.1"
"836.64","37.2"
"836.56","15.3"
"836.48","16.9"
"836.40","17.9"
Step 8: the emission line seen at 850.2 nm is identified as H-alpha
